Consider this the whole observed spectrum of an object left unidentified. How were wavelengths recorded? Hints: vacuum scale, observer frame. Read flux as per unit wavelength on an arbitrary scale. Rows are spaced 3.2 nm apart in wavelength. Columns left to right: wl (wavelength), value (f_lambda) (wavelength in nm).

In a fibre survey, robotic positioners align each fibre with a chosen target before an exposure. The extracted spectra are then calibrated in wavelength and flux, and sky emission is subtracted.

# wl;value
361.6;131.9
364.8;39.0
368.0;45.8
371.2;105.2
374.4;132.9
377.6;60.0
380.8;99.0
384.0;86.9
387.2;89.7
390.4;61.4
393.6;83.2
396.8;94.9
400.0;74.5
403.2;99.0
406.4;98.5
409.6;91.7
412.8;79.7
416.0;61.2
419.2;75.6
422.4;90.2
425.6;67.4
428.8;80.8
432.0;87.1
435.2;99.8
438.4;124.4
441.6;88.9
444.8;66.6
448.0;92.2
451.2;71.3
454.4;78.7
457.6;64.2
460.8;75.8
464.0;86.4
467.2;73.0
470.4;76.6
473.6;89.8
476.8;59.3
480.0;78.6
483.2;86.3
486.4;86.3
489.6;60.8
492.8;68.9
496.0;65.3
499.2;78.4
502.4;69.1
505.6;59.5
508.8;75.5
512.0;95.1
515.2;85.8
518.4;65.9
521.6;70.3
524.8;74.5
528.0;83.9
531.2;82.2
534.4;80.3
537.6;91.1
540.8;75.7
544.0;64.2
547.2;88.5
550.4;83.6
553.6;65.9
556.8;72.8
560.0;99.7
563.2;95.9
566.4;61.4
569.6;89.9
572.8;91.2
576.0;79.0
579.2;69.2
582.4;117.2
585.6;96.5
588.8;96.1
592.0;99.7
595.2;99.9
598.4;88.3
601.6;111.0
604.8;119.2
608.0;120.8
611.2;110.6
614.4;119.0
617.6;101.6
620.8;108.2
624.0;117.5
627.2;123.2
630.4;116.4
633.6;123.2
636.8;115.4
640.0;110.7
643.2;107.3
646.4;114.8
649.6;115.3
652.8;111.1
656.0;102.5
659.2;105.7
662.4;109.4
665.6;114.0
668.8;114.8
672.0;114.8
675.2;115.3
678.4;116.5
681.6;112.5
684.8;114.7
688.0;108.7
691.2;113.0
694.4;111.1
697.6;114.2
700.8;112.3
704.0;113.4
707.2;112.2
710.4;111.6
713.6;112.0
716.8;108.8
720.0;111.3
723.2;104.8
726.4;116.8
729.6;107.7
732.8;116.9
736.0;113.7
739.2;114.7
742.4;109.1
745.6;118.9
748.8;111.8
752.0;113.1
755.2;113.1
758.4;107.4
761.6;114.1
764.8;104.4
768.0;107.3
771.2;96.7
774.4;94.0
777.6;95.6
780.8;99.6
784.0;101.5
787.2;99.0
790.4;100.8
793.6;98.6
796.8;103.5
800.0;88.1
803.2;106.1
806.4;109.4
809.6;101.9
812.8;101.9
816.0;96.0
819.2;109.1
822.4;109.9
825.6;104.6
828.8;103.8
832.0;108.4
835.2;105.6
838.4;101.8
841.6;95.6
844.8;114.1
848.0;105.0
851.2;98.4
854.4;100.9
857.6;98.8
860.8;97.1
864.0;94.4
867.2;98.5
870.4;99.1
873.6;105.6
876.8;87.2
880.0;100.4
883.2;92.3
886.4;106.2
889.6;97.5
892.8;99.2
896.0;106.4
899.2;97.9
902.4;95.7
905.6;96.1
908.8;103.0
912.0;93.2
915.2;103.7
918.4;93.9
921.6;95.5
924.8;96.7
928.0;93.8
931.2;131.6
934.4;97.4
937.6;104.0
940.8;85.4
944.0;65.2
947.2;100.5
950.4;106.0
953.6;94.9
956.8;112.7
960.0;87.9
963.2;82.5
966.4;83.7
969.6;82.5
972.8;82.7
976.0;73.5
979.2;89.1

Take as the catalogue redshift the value 0.507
